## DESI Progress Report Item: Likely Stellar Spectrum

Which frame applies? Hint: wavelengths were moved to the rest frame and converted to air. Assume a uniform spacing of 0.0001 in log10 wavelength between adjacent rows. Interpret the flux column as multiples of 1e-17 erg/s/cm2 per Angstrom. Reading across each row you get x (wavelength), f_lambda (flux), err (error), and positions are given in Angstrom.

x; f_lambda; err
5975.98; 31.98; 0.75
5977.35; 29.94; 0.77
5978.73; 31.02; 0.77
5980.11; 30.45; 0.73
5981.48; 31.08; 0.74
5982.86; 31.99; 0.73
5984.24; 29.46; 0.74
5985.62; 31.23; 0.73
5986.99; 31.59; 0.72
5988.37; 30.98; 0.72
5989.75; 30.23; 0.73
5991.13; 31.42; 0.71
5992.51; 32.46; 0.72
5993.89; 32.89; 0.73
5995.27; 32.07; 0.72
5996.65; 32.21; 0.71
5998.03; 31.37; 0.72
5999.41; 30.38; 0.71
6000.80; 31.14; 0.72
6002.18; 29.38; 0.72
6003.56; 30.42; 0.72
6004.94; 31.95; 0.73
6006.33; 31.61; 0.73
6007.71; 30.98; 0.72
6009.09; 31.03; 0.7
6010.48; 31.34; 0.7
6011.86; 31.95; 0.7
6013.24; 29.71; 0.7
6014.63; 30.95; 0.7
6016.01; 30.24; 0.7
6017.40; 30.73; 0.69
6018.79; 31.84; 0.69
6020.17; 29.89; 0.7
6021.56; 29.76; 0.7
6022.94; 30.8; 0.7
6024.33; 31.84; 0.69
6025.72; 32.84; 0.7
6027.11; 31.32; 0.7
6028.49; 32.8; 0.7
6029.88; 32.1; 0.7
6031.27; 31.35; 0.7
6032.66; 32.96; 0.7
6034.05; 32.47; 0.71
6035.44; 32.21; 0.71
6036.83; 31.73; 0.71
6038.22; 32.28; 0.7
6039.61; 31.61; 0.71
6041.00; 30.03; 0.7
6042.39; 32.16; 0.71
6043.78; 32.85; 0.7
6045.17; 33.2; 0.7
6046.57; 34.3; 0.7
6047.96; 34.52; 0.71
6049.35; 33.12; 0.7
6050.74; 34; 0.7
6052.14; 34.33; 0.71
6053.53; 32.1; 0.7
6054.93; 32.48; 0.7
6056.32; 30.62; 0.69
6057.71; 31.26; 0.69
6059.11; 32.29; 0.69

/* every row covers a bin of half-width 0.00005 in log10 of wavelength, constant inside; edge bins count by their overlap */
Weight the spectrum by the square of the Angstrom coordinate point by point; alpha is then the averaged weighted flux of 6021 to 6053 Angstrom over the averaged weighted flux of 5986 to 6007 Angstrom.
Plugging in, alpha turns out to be 1.05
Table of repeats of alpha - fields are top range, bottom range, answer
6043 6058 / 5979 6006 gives 1.08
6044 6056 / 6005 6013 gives 1.08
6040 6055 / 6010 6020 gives 1.08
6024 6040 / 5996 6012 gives 1.04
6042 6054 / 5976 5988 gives 1.11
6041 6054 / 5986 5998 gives 1.07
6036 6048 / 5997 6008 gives 1.06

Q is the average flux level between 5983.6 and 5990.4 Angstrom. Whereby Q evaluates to 30.7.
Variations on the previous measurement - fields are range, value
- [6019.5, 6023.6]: 30.2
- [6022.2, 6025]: 31.3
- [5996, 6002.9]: 30.9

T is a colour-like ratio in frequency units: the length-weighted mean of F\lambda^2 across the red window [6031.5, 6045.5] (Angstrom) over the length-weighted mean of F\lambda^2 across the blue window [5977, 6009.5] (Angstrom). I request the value 1.0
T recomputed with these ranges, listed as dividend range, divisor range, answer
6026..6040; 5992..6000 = 1.02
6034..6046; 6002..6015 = 1.05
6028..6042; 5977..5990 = 1.05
